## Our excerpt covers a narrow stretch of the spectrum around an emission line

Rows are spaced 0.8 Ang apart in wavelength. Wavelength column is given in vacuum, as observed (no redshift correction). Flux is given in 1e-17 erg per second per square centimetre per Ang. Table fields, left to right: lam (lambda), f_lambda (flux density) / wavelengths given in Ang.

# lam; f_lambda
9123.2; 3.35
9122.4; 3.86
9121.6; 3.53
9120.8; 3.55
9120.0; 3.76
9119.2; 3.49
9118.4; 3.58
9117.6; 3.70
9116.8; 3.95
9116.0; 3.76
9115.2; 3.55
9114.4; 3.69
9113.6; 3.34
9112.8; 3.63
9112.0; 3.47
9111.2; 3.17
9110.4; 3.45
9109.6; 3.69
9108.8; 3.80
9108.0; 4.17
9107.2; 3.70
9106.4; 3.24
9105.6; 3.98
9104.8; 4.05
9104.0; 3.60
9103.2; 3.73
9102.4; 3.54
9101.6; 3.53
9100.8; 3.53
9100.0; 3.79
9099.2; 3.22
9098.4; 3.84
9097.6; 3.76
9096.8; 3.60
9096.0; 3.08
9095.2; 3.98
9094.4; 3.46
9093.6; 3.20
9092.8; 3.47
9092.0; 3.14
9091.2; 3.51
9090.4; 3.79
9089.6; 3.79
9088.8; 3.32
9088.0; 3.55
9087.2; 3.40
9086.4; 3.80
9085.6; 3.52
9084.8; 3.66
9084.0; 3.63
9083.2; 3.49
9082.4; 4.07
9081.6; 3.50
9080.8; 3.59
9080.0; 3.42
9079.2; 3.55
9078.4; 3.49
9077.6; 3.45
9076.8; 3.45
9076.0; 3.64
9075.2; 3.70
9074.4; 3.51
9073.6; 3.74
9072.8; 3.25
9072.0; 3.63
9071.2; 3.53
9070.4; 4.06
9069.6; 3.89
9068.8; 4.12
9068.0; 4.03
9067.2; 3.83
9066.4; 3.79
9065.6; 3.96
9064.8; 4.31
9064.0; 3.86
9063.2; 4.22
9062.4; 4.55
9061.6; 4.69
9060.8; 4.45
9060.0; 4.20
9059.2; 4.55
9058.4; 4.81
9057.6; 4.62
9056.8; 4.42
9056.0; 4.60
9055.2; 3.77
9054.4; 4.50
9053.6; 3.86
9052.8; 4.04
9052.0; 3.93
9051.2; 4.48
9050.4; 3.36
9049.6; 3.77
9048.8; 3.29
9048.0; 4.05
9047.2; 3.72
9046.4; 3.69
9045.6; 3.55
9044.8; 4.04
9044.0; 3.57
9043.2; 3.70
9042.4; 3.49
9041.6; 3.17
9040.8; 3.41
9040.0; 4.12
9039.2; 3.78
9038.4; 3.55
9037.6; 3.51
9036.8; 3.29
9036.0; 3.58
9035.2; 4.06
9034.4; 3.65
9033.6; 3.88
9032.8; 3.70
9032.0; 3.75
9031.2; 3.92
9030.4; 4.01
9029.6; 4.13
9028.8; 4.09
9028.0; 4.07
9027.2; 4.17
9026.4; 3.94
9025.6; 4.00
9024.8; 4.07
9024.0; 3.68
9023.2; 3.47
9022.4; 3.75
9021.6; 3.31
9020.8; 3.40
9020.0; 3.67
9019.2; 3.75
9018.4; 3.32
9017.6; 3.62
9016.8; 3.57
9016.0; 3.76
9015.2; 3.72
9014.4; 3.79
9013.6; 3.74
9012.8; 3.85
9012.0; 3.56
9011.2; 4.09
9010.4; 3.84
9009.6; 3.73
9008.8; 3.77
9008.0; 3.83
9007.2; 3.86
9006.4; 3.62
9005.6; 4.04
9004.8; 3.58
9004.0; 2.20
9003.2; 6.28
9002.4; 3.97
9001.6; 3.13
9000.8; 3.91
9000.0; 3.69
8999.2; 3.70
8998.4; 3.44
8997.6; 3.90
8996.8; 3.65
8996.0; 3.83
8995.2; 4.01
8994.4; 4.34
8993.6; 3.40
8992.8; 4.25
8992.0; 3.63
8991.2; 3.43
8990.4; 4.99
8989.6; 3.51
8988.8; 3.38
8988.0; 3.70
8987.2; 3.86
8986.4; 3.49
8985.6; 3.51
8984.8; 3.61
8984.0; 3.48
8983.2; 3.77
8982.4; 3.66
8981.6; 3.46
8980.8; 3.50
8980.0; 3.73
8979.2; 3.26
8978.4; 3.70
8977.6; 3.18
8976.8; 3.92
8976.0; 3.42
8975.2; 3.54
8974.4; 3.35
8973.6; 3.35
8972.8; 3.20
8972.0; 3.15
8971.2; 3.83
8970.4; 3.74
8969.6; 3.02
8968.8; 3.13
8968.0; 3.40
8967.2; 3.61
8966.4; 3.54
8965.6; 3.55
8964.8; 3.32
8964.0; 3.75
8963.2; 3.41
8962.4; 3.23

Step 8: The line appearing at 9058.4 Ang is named [N II]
